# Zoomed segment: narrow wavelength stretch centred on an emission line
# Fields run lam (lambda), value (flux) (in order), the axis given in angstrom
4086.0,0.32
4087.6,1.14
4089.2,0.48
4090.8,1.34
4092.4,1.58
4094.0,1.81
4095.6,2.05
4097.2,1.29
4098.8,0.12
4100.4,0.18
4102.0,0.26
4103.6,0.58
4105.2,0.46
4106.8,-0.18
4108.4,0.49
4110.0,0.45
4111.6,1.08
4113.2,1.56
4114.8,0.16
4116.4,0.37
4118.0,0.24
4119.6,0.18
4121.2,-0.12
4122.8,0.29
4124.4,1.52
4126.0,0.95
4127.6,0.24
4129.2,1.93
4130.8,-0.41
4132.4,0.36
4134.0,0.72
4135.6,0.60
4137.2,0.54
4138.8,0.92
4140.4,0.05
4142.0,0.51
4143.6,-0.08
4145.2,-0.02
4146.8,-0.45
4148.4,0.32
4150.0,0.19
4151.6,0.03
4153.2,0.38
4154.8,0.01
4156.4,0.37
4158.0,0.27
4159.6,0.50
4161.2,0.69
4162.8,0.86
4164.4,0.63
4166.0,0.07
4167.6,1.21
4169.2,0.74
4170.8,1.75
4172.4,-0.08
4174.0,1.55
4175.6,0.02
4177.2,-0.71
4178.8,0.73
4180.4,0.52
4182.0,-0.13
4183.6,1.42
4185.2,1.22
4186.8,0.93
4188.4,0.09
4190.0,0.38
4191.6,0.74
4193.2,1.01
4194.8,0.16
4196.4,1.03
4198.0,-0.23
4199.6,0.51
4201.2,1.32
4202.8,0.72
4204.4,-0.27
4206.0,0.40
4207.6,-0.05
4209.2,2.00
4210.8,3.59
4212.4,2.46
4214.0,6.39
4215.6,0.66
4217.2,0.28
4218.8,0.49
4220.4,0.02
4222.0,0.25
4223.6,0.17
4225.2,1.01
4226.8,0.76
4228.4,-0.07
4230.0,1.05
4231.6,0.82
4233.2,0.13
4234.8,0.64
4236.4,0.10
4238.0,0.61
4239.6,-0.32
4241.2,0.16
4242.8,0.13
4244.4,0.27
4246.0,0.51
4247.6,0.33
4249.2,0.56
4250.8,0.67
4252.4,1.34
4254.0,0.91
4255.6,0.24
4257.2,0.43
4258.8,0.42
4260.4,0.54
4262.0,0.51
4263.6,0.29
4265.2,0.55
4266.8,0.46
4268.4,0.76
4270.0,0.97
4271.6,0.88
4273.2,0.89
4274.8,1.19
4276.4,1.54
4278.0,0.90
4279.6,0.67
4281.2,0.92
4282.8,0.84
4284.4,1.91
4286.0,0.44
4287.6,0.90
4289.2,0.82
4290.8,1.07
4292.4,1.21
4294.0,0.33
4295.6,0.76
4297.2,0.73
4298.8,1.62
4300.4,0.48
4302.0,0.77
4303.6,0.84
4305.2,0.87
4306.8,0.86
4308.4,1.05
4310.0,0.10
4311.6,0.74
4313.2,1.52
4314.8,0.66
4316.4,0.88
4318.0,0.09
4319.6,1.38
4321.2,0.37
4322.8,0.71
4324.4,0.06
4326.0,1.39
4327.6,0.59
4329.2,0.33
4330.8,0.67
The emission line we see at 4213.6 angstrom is [O II] 3727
